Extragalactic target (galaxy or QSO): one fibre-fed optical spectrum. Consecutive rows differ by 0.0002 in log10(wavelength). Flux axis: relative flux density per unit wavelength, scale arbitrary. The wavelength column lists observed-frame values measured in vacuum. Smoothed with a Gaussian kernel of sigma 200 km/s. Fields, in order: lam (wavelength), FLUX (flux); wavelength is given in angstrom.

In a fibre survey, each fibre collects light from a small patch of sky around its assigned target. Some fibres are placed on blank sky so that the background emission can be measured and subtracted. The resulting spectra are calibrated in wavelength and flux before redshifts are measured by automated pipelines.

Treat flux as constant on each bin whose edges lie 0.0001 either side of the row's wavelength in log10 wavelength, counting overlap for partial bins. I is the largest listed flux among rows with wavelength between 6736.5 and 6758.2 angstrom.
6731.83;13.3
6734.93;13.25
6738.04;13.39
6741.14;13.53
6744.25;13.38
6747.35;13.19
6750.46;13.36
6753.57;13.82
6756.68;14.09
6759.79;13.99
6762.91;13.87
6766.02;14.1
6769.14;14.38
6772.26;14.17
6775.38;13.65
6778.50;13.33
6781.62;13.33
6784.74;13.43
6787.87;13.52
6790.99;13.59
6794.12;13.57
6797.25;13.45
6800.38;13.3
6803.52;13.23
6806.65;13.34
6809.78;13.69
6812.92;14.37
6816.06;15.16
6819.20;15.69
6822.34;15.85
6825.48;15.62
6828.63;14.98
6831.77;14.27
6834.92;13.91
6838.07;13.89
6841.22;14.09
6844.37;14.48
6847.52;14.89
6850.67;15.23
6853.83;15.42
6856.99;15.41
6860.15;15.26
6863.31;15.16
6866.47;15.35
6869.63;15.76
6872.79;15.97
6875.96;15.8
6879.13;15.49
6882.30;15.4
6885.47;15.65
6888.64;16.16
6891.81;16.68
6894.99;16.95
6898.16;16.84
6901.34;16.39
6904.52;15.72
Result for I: 14.09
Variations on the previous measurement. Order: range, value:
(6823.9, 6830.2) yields 15.62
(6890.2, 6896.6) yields 16.95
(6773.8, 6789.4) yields 13.65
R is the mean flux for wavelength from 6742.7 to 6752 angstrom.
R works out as 13.3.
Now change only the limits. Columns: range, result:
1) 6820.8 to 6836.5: 14.9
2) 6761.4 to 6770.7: 14.1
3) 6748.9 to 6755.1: 13.6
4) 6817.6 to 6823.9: 15.8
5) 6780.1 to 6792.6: 13.5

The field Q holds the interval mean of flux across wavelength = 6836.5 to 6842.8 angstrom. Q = 14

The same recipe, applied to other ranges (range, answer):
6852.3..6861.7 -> 15.4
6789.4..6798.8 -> 13.5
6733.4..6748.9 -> 13.3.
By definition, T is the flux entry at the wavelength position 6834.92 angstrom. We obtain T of 13.91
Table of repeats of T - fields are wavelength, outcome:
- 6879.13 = 15.49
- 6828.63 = 14.98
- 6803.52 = 13.23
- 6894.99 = 16.95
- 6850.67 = 15.23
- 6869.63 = 15.76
